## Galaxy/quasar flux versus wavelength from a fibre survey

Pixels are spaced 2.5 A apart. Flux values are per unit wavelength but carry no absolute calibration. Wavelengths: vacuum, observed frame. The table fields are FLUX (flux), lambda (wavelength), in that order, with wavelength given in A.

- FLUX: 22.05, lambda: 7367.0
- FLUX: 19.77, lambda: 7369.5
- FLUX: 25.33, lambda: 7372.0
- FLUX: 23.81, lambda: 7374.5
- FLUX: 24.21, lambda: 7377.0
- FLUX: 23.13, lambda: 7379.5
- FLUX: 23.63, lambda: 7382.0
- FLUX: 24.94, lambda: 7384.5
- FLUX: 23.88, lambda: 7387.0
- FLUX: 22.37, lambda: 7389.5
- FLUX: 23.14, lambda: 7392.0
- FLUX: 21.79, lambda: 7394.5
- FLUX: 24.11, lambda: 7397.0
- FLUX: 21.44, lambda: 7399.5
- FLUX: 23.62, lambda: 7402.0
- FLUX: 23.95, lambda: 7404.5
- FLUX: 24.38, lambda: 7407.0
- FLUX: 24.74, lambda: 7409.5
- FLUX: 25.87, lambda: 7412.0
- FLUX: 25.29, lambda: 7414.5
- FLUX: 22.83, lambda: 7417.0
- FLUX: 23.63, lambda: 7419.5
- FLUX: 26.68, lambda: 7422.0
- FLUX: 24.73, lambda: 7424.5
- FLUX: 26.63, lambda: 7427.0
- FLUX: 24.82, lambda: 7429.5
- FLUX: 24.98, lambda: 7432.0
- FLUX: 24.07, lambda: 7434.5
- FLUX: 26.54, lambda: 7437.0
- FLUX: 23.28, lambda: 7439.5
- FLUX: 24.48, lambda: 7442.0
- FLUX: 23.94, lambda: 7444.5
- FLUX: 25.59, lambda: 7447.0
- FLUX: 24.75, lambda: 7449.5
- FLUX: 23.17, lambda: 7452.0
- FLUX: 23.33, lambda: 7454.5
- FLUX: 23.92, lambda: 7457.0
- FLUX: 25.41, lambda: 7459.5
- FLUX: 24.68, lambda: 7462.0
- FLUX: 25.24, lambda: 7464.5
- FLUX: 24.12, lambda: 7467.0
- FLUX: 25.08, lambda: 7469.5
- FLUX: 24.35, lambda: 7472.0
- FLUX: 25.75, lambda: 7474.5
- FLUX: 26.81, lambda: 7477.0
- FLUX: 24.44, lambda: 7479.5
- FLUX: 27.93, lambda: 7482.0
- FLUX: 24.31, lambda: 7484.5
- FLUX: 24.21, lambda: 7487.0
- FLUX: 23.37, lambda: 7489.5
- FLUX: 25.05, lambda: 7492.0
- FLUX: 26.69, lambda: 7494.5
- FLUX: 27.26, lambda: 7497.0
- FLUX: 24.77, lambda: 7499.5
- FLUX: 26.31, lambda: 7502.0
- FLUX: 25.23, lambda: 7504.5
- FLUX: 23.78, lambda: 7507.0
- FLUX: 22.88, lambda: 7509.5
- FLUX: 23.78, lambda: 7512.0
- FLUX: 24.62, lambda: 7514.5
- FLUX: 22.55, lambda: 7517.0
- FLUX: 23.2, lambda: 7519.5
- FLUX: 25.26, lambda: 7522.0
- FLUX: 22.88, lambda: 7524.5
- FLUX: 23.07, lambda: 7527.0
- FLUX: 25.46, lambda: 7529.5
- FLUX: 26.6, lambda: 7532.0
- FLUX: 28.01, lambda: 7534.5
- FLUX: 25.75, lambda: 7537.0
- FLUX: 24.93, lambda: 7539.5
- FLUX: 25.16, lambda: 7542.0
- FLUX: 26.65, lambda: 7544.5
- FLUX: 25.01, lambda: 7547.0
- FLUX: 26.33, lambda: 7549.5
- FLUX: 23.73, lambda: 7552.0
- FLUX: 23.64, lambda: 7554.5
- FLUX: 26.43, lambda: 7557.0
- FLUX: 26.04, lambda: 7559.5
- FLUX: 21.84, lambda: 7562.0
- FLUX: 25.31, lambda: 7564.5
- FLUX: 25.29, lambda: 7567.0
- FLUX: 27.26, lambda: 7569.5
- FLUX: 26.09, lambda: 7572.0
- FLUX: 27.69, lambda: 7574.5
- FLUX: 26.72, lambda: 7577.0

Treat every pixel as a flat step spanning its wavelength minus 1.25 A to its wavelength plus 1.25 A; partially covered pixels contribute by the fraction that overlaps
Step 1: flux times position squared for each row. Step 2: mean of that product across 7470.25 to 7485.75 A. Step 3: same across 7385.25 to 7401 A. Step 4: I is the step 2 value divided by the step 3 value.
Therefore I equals 1.14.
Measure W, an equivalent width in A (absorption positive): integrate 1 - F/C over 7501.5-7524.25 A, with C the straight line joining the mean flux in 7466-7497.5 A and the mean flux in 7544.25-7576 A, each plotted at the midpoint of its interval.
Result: 1.2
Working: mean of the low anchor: 25.3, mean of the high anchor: 25.5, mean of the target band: 24.1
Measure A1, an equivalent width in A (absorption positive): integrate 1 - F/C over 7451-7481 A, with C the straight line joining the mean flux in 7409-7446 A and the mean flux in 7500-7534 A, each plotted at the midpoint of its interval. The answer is -0.1 A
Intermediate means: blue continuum 24.8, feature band 24.7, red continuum 24.4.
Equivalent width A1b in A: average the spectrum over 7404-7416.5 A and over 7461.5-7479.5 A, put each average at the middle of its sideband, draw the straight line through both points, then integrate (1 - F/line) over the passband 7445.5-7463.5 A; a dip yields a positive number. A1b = 0.4 A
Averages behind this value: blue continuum 24.8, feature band 24.4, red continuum 25.1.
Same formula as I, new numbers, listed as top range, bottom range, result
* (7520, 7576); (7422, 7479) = 1.05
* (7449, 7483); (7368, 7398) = 1.09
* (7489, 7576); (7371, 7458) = 1.07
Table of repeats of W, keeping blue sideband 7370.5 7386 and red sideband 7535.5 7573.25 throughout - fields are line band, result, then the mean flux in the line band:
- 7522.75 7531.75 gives 0.3 A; 24.2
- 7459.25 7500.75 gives -0.8 A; 25.3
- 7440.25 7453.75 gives 0.1 A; 24.3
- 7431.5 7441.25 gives -0.1 A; 24.7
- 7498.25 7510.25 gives 0.1 A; 24.7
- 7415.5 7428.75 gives -0.3 A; 24.9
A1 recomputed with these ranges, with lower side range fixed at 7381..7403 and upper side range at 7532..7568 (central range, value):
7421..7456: -1.4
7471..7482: -0.6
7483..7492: 0.1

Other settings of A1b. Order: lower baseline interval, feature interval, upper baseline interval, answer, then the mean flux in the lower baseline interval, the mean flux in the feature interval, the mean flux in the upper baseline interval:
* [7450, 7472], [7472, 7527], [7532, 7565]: 0.1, 24.4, 24.8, 25.3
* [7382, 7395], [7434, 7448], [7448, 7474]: -0.3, 23.3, 24.7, 24.5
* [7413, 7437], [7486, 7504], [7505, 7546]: -0.5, 24.9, 25.4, 24.7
